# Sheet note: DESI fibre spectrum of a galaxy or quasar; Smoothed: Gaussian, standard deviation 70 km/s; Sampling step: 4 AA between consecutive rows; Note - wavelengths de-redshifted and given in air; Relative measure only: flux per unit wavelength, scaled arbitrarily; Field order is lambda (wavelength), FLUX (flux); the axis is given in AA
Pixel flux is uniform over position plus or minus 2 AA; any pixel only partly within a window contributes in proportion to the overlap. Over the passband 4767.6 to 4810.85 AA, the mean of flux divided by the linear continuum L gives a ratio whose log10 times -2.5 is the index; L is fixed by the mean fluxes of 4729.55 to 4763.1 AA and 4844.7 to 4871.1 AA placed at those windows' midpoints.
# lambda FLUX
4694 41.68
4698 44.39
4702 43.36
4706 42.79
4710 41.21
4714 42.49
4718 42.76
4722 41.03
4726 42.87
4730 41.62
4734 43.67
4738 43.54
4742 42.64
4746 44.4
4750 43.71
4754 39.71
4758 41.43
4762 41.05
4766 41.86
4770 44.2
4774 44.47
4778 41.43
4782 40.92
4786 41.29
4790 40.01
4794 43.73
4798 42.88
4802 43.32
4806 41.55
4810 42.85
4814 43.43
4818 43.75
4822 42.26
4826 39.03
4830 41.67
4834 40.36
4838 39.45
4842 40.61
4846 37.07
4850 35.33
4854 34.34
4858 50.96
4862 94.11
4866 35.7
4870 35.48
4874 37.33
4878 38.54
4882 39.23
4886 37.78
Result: 0.04 mag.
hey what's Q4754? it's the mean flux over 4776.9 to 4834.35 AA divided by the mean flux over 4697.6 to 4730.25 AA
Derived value 1.0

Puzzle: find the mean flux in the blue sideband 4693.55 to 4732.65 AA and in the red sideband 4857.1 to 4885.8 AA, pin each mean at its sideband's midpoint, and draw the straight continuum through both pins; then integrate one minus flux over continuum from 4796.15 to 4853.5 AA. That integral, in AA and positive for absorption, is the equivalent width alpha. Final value 5.8 AA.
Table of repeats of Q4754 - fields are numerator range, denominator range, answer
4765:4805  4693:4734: 1.00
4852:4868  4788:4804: 1.27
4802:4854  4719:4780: 0.95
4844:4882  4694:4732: 1.04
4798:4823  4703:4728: 1.02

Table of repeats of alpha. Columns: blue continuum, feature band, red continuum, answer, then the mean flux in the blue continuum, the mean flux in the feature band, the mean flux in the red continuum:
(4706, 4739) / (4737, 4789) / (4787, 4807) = 0.1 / 42.4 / 42.3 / 42.3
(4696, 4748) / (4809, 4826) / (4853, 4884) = 0.9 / 42.8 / 42.6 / 46.1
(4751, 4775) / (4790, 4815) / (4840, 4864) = 1.3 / 42.1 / 42.7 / 48.7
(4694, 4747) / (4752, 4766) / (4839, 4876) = 0.8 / 42.8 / 40.9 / 44.4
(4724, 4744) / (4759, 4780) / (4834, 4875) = 0.3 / 42.9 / 42.5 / 44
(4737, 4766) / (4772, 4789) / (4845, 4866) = 0.9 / 42.3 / 41.9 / 49.6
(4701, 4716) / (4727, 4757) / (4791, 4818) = -0.1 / 42.4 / 42.7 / 42.9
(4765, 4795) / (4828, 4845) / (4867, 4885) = -0.4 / 42.2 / 40.3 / 37.5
